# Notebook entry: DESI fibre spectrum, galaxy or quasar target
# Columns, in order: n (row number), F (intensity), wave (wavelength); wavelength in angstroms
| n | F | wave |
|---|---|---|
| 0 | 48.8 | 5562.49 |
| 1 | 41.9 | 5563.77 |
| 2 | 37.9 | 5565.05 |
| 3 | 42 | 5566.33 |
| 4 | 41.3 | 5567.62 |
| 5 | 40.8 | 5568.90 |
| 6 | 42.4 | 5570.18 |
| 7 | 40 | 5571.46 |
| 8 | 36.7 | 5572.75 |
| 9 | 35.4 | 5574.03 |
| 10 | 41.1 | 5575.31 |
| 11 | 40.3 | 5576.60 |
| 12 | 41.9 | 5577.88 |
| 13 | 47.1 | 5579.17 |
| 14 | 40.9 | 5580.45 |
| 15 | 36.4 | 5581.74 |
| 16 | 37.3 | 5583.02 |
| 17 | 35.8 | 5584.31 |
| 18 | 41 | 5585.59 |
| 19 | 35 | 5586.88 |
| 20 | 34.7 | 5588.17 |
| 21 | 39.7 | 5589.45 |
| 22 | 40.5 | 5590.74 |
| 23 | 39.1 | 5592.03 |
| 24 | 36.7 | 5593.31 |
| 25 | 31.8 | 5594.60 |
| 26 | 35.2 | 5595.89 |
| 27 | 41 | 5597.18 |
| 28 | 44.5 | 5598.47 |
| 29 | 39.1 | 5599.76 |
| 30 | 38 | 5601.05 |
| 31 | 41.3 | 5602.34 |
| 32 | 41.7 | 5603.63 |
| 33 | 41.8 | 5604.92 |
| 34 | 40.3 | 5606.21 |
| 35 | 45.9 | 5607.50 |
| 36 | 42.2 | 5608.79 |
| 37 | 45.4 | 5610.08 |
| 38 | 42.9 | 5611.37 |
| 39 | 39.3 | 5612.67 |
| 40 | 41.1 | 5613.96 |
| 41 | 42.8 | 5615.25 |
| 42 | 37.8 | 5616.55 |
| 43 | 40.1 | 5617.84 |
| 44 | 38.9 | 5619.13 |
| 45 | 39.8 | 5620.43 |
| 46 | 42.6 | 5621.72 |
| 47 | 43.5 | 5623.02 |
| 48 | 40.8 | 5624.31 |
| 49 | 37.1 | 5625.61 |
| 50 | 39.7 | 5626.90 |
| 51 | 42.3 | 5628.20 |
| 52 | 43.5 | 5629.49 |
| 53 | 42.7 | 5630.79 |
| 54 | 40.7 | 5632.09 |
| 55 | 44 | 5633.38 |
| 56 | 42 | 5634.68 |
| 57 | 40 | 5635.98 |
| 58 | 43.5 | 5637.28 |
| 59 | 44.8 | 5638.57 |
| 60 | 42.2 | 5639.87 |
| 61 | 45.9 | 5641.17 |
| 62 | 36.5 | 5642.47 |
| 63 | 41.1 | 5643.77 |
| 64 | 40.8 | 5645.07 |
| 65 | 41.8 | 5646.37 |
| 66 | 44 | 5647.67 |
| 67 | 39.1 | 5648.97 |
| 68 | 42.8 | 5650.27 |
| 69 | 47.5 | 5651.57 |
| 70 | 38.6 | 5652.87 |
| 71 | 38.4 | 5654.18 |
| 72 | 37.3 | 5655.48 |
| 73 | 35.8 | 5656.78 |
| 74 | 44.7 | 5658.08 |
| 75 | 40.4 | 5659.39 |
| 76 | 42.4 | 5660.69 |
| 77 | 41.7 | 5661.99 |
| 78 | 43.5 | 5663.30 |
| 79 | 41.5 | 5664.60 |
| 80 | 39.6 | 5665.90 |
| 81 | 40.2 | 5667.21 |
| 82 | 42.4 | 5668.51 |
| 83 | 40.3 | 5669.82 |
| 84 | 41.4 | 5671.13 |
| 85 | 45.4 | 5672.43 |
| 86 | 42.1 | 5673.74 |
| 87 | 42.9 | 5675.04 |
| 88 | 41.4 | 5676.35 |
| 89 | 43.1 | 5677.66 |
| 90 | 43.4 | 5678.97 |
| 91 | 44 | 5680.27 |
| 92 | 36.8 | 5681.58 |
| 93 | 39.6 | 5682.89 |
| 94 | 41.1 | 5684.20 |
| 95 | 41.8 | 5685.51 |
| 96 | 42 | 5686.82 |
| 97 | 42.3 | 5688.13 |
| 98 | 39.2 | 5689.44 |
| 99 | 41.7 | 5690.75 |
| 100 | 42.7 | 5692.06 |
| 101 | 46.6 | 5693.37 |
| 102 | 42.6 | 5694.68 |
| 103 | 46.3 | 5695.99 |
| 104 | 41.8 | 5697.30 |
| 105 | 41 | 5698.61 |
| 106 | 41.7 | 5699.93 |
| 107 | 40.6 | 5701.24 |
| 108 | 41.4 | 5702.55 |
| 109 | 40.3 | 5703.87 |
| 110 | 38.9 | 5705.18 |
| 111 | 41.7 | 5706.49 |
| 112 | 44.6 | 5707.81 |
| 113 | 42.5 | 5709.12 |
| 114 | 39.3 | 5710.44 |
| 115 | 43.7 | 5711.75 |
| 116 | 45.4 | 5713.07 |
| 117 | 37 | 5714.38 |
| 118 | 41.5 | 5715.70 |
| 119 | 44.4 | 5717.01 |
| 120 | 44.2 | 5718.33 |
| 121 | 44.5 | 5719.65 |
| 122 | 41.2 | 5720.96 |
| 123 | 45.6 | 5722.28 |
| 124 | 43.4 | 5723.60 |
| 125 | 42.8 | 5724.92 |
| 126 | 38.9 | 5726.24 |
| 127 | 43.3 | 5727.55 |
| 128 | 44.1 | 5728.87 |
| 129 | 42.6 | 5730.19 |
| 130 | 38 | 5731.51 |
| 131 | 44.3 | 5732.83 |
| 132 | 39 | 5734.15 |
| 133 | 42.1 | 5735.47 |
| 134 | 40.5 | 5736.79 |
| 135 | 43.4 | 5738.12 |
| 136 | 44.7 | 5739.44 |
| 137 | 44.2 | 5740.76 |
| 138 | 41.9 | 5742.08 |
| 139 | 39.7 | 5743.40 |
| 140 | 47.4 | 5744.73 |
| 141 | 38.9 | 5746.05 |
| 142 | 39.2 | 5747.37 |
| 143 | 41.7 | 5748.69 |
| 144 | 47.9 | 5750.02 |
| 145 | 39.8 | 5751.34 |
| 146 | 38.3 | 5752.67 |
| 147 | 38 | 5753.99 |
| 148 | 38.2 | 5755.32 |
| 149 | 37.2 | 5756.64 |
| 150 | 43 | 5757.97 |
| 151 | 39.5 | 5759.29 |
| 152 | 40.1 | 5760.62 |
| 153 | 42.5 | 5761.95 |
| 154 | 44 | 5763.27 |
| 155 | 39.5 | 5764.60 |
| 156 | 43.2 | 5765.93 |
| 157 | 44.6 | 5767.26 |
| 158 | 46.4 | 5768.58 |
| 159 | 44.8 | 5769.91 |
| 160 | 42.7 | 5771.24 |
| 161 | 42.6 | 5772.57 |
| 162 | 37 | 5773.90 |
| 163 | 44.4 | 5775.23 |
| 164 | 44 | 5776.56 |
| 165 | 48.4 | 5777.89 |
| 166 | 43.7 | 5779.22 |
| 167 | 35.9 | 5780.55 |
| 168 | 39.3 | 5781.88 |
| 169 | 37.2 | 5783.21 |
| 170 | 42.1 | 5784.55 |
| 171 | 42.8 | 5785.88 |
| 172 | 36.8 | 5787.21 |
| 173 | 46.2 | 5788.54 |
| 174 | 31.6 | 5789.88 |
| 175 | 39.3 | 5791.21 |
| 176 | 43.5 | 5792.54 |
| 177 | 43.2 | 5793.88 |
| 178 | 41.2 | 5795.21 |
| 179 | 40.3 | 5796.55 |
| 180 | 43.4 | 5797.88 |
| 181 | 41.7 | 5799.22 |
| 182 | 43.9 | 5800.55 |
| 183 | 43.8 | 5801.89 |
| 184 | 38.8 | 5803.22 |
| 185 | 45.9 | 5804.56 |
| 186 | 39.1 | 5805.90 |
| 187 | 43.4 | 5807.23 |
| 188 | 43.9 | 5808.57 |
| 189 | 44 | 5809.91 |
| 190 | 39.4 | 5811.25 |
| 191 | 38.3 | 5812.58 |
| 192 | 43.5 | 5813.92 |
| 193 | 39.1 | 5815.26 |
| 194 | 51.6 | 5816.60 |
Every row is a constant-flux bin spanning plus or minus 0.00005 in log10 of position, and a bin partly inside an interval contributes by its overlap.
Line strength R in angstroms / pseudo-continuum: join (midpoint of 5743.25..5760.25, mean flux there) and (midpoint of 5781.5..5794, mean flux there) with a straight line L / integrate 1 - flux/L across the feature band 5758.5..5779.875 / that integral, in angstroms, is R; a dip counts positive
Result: -1.4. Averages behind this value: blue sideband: 40.7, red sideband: 40.1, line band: 43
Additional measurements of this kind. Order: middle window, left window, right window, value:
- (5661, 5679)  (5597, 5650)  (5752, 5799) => -0.2 angstroms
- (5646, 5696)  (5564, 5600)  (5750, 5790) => -1.9 angstroms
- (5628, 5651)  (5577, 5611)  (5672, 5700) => -0.6 angstroms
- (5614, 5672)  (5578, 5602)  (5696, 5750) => -1.8 angstroms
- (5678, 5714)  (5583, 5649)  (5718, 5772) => -0.4 angstroms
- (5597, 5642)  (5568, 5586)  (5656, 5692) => -1.2 angstroms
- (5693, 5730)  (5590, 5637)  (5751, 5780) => -0.9 angstroms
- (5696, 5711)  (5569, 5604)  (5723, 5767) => -0.2 angstroms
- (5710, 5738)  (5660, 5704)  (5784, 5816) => -0.3 angstroms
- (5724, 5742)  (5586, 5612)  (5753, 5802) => -0.5 angstroms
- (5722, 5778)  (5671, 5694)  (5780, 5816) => -0.8 angstroms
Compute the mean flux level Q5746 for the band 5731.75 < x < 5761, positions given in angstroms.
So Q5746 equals 41.3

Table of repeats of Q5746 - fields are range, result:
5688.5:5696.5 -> 43.1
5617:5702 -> 41.6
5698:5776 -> 41.9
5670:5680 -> 42.8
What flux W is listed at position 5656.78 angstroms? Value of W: 35.8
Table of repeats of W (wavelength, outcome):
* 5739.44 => 44.7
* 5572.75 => 36.7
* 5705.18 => 38.9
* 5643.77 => 41.1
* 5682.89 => 39.6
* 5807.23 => 43.4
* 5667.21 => 40.2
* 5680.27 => 44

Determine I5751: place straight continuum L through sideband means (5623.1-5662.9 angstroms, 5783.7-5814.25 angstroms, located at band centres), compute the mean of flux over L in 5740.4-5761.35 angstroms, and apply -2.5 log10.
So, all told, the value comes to 0.02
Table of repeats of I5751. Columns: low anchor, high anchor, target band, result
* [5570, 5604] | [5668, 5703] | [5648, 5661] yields 0.01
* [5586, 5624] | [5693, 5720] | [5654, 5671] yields 0.02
